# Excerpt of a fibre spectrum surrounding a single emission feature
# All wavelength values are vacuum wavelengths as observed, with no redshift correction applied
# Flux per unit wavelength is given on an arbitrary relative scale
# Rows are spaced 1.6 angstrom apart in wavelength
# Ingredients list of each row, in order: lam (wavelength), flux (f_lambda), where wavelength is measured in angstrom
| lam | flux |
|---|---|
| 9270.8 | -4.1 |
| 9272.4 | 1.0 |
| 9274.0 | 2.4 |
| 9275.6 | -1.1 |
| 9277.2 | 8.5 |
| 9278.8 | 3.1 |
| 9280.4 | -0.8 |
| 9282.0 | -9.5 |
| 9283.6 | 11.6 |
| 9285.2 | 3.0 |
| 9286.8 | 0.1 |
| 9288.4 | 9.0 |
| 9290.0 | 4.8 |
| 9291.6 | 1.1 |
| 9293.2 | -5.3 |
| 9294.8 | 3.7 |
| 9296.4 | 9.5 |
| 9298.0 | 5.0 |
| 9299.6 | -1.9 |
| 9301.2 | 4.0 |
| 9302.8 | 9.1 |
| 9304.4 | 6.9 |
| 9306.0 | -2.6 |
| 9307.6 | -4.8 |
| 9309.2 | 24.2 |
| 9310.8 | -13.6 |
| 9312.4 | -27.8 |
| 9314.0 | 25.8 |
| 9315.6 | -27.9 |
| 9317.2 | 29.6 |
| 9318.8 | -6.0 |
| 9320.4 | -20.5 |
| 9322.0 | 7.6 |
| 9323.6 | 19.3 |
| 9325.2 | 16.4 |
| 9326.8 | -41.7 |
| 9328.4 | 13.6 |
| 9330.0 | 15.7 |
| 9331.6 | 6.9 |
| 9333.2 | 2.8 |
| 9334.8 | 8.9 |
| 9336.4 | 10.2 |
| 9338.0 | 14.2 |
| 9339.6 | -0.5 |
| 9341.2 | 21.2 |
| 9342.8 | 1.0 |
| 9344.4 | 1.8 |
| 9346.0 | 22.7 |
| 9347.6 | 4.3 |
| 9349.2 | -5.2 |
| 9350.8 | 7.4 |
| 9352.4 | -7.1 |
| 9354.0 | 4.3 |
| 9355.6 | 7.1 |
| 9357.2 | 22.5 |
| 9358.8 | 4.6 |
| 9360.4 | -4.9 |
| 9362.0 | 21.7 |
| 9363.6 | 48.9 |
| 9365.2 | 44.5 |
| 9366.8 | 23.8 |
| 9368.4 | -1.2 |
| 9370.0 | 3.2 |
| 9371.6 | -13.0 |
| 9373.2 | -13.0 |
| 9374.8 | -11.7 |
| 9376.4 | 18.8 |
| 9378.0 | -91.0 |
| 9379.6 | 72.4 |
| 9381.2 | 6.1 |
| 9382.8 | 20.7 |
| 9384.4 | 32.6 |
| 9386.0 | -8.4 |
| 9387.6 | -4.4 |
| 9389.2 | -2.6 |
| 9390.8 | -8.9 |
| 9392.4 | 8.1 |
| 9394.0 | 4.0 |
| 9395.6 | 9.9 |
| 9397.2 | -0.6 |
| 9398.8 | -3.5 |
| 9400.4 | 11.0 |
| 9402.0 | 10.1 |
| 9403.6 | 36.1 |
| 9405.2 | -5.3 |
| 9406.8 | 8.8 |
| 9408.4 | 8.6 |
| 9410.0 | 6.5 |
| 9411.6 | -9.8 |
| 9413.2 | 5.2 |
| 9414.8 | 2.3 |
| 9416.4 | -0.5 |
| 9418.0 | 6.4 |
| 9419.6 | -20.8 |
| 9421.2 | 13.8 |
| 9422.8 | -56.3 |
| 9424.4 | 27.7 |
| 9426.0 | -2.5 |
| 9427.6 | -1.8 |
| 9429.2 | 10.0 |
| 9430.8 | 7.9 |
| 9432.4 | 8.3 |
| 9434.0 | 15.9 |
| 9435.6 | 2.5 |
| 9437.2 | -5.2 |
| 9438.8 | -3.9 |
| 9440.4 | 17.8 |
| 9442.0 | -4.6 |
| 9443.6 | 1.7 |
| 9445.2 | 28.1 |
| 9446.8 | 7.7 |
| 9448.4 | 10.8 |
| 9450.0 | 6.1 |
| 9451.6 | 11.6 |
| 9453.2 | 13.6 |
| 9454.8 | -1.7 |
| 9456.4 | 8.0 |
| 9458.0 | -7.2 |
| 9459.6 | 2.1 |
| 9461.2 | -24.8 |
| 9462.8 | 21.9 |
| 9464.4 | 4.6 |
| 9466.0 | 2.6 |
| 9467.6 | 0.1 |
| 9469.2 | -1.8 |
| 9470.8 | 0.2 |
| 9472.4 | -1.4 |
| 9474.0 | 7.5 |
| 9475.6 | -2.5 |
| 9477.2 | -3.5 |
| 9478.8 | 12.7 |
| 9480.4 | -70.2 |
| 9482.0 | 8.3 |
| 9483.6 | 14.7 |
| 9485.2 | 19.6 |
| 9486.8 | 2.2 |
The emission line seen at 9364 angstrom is H-beta 4861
